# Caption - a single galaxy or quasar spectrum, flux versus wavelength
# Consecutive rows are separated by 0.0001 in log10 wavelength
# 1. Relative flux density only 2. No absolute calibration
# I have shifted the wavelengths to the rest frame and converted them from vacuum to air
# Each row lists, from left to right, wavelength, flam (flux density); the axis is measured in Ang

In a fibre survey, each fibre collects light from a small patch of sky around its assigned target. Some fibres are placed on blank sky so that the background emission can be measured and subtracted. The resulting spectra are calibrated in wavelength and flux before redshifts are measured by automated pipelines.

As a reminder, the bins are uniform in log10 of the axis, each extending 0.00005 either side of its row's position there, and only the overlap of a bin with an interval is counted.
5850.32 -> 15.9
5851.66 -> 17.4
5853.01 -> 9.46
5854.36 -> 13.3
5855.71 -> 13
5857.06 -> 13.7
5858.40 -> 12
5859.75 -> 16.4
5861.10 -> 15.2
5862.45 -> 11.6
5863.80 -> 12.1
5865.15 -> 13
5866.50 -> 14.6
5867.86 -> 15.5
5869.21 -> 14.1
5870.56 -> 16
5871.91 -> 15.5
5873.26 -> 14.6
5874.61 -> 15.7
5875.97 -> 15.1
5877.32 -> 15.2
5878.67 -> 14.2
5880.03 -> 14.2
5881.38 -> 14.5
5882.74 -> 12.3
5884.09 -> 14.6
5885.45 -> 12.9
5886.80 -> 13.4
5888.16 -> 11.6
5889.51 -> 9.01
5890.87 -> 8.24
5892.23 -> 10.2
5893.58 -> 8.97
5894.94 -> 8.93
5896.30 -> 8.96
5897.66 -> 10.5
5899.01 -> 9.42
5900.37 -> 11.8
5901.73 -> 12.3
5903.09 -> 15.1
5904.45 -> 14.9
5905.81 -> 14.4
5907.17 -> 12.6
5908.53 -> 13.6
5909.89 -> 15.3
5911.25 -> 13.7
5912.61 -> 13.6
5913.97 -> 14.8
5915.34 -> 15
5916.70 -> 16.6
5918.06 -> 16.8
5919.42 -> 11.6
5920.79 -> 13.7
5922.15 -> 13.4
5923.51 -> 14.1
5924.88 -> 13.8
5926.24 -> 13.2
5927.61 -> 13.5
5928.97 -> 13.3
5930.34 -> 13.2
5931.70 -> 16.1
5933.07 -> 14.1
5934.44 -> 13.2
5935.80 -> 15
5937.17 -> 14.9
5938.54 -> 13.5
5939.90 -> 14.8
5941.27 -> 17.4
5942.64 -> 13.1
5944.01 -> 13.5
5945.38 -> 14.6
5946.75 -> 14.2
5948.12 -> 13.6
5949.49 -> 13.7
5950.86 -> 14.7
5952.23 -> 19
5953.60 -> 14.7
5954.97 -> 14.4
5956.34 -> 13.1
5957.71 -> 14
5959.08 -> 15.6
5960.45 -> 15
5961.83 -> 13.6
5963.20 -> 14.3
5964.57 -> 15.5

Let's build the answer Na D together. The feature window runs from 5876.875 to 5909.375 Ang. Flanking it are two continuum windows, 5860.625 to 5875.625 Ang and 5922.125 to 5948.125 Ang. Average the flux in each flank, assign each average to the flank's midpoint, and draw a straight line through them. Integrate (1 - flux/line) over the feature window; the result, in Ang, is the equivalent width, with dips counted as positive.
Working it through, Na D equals 4.8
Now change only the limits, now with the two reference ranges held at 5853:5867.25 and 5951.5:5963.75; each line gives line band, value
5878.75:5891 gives 0.99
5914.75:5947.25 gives 0.37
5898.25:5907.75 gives 0.73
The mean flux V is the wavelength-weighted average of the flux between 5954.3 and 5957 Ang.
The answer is 13.8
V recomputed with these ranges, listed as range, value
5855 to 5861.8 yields 14.1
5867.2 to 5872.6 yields 15.3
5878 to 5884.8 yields 13.9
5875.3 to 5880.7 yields 14.7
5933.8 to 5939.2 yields 14.2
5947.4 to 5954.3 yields 15.1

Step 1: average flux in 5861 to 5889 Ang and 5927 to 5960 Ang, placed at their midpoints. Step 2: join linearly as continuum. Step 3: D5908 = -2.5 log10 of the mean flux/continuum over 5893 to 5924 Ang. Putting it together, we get 0.10 mag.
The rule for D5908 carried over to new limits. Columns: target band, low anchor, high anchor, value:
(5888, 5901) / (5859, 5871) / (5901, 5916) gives 0.411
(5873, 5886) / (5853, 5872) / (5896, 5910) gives -0.081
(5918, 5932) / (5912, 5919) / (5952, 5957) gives 0.112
